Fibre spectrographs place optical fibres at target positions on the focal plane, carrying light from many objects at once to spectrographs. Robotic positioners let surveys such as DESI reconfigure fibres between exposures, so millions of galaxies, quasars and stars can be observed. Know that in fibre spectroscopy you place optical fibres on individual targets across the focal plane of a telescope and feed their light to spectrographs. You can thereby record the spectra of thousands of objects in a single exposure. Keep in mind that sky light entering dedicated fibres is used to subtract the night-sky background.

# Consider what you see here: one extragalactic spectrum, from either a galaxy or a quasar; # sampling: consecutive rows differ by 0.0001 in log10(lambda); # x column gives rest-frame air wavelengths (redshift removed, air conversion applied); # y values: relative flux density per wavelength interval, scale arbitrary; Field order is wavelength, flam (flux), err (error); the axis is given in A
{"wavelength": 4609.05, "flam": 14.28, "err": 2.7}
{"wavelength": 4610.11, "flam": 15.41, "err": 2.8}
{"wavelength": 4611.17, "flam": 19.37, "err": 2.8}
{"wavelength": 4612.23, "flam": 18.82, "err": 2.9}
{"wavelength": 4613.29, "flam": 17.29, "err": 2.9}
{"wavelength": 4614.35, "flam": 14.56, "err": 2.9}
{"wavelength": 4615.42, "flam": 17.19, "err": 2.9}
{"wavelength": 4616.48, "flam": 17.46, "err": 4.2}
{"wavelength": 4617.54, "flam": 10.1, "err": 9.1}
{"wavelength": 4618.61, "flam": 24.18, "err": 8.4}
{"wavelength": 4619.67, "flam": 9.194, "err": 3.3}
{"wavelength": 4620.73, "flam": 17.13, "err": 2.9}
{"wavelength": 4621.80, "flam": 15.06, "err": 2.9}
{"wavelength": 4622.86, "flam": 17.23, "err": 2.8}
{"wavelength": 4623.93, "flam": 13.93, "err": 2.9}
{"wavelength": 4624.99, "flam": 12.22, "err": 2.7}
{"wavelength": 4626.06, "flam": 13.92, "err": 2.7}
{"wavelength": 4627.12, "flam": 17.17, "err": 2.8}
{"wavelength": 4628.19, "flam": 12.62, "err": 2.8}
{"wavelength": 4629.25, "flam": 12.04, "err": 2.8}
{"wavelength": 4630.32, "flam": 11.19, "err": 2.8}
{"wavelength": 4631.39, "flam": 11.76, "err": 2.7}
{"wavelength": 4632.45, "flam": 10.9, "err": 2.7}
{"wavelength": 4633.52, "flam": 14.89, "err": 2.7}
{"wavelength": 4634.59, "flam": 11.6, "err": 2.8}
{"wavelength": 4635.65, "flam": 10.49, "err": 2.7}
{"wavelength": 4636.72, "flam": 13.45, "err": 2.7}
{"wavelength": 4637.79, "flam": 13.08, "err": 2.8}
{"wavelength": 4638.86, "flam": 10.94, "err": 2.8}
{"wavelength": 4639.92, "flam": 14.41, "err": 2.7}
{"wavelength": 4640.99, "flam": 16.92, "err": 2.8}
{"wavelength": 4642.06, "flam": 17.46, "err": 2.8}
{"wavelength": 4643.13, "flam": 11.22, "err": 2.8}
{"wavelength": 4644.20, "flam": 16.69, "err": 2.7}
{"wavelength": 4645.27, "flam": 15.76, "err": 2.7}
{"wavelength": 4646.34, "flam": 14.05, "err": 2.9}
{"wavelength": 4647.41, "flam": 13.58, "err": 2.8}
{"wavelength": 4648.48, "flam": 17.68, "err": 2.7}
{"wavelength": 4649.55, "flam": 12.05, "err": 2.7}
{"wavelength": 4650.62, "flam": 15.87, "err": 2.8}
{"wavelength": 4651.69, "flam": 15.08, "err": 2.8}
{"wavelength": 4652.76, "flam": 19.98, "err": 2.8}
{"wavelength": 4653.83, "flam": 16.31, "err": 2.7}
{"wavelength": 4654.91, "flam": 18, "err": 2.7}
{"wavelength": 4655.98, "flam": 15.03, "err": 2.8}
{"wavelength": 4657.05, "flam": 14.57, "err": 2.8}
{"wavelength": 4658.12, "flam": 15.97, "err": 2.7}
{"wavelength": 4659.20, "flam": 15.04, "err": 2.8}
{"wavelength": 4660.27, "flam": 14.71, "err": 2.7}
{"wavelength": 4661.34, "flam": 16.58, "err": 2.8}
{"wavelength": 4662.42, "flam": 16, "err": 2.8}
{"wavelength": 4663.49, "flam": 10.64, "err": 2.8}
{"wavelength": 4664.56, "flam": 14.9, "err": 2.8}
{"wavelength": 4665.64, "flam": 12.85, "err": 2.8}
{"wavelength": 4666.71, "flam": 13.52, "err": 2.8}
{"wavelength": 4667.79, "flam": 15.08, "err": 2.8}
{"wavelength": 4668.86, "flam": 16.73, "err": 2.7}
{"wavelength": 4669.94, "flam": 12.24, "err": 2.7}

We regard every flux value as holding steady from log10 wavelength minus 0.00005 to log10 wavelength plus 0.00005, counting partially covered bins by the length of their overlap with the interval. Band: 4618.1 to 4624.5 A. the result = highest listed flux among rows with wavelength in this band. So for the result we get 24.18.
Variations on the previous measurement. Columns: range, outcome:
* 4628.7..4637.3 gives 14.89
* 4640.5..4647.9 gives 17.46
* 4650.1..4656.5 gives 19.98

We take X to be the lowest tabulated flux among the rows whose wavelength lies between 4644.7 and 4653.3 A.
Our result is 12.05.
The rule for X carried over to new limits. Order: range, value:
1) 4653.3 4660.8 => 14.57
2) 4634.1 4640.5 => 10.49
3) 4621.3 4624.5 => 13.93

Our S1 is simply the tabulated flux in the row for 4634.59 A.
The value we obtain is 11.6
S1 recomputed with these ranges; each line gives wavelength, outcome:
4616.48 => 17.46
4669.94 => 12.24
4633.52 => 14.89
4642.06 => 17.46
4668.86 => 16.73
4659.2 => 15.04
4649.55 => 12.05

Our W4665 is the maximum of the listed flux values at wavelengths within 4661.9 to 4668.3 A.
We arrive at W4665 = 16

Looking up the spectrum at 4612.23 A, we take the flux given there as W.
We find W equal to 18.82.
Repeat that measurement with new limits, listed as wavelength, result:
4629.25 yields 12.04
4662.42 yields 16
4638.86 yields 10.94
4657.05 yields 14.57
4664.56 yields 14.9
